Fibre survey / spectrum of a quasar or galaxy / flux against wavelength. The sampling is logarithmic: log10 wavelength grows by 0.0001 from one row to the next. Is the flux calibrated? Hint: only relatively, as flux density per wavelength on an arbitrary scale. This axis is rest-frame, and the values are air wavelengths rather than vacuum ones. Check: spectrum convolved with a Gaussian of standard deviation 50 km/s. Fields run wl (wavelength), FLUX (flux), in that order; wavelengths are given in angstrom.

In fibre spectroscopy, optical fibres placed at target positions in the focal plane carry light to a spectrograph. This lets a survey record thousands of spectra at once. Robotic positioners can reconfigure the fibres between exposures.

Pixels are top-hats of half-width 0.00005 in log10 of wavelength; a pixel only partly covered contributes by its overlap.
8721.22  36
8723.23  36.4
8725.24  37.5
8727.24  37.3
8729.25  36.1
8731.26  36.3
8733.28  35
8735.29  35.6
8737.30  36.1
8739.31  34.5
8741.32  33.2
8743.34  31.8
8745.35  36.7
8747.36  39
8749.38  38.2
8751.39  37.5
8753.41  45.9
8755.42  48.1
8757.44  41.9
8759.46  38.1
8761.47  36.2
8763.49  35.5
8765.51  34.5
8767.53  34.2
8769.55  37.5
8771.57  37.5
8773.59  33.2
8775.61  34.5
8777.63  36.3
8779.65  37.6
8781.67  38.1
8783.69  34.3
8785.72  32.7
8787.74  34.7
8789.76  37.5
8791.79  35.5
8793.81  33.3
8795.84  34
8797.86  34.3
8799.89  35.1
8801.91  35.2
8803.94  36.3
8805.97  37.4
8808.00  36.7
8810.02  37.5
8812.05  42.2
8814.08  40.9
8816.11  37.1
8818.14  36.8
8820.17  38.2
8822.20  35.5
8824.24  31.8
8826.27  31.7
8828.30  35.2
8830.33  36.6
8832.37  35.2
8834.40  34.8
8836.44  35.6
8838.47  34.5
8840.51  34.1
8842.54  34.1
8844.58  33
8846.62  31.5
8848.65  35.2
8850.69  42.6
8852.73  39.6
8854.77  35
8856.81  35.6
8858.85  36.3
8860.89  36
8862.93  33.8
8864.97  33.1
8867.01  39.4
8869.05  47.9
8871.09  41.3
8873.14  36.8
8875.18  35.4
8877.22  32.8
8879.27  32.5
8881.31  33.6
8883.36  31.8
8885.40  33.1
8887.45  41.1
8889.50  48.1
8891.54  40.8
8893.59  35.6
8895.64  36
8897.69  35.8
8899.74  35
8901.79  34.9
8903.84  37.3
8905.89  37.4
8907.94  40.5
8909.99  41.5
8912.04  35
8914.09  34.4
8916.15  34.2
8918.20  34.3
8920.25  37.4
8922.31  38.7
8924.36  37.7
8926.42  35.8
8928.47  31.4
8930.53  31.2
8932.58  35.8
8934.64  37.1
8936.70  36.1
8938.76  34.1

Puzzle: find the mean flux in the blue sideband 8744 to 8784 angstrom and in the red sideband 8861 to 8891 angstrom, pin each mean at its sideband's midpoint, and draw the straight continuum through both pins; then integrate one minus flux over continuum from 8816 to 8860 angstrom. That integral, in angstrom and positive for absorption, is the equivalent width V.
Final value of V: 2.33 angstrom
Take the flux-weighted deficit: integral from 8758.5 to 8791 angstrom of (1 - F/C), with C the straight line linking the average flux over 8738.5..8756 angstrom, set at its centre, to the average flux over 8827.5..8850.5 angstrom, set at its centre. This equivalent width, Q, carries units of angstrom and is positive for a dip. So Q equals 1.2 angstrom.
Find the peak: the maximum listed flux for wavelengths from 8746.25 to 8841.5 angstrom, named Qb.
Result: 48.1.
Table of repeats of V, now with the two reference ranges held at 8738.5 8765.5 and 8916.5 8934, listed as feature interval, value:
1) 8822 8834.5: 0.9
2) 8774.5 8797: 1.3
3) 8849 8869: -0.5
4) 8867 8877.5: -0.9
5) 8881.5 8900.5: -0.8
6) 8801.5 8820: -0.4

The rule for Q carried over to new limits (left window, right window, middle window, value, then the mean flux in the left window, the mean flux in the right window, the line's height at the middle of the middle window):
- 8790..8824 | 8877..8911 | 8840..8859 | 0.5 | 36.5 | 37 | 36.8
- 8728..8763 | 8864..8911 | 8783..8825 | 1.6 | 37.6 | 37.5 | 37.6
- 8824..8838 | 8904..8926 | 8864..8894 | -1.3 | 34.6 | 37.1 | 36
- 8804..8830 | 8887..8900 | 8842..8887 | 2.5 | 36.7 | 39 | 38.2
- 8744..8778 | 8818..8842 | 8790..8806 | 0.5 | 37.9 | 34.9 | 36.3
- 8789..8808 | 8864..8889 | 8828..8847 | 0.8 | 35.4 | 36.8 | 36.1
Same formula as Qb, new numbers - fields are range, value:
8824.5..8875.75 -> 47.9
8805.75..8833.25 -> 42.2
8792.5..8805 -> 36.3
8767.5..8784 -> 38.1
